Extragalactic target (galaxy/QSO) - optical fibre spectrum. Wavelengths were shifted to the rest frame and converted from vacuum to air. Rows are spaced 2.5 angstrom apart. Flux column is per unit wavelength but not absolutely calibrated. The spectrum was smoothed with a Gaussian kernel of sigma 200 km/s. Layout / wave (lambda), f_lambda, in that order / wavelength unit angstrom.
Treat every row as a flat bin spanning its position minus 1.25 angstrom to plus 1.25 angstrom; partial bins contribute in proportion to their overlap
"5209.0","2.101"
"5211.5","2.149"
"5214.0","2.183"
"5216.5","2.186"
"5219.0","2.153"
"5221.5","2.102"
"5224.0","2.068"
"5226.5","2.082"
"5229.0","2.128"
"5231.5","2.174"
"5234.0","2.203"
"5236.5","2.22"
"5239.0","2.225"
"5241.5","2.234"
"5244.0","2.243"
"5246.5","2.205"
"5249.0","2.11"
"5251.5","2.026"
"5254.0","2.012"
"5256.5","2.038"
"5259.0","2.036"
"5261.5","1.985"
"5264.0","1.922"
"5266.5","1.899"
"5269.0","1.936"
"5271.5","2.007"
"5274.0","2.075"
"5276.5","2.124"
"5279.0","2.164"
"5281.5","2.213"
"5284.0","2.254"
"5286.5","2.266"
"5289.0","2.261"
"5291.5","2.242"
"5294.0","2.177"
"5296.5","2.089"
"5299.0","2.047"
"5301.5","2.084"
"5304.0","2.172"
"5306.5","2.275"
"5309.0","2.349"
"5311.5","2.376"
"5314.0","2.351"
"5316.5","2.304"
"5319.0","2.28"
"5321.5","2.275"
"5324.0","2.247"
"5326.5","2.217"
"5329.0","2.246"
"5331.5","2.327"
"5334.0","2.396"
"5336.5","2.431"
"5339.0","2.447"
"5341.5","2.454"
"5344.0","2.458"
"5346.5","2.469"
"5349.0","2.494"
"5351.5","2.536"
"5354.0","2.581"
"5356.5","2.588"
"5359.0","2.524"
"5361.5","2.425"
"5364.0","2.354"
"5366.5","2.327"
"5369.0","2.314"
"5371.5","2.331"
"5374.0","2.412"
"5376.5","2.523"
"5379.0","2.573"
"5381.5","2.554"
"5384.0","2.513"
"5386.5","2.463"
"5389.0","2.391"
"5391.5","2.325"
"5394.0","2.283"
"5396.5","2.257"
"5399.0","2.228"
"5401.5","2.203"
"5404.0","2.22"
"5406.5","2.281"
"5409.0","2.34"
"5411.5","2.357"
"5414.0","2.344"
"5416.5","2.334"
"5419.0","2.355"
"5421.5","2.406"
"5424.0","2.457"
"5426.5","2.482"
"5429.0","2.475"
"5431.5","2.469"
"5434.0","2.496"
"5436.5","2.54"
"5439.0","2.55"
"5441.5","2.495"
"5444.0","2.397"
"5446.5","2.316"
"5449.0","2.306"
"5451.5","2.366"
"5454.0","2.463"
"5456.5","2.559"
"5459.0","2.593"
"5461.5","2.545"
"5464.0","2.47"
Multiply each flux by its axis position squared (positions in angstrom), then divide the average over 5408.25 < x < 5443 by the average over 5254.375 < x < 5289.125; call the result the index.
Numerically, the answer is 1.24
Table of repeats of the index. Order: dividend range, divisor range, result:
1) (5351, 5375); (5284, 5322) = 1.11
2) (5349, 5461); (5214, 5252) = 1.19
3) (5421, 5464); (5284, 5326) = 1.16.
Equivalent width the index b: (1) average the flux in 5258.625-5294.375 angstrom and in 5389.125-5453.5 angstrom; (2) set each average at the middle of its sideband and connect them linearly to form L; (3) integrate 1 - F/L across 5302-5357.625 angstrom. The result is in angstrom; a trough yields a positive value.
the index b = -4.2 angstrom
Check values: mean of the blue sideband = 2.1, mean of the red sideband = 2.37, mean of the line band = 2.37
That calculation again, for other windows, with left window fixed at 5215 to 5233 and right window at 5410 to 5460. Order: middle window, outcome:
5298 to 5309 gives 0.37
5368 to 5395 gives -0.79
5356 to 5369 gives -0.51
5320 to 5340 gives -0.33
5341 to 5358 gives -1.48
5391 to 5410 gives 0.98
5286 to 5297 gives 0.08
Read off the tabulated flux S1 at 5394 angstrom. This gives 2.283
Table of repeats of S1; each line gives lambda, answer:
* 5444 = 2.397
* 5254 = 2.012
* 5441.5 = 2.495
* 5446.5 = 2.316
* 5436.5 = 2.54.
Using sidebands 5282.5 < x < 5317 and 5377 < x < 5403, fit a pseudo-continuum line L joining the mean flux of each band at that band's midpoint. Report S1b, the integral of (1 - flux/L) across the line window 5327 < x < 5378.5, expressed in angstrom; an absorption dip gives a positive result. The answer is -2.5 angstrom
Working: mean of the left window 2.23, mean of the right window 2.38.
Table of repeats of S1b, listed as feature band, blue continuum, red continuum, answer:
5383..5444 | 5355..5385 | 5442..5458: 1.1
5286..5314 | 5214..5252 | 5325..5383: 1.1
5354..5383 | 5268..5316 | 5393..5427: -2.3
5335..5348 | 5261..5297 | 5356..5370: -0.6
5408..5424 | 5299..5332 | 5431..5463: 0.4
